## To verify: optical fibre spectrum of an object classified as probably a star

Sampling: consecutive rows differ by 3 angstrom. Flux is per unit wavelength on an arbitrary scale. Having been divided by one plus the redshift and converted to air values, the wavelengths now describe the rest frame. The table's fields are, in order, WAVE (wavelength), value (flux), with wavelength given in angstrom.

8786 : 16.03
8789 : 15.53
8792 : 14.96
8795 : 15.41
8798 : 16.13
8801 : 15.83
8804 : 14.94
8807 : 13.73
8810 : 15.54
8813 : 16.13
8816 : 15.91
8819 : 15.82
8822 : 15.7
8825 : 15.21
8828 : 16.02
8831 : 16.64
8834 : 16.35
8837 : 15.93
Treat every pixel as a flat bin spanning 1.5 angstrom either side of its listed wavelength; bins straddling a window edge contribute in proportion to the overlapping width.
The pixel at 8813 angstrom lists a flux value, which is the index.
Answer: 16.13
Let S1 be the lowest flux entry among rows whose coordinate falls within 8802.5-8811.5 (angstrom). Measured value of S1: 13.73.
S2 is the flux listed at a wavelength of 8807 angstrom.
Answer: 13.73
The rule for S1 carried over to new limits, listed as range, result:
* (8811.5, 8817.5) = 15.91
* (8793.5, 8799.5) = 15.41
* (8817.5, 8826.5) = 15.21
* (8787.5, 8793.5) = 14.96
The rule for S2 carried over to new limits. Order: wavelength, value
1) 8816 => 15.91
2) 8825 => 15.21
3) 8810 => 15.54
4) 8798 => 16.13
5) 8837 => 15.93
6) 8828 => 16.02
